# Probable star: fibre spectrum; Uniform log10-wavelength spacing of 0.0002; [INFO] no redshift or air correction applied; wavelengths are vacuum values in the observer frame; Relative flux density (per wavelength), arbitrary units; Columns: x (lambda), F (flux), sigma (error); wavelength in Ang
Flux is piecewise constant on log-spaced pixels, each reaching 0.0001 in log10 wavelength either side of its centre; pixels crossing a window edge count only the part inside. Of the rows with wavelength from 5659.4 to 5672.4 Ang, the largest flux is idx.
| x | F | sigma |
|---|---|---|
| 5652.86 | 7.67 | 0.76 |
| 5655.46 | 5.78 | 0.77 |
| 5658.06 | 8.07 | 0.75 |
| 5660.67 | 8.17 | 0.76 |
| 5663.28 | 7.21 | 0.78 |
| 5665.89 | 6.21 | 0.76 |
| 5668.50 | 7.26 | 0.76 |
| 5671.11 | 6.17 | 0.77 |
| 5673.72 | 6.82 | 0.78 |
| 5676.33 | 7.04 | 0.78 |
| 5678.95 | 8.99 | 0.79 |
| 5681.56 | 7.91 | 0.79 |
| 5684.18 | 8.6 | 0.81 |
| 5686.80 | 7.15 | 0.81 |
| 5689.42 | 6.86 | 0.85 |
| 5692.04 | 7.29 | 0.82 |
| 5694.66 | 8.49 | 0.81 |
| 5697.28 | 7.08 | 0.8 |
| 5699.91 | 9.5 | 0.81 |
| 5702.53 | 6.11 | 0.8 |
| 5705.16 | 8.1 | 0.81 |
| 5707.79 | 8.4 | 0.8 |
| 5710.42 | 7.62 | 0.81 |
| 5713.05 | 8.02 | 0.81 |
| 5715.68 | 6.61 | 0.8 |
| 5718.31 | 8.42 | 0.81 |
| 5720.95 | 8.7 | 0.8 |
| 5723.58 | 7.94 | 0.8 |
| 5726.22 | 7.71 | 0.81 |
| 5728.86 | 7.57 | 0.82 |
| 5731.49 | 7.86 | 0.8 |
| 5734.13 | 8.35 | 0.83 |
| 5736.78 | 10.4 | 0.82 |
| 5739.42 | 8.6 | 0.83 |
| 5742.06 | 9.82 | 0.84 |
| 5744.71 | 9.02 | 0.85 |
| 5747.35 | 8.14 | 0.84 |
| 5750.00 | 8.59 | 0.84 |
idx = 8.17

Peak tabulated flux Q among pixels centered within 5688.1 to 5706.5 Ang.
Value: 9.5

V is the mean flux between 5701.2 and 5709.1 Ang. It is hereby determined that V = 7.54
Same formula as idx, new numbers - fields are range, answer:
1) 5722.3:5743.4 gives 10.4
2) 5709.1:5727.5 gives 8.7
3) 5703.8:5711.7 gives 8.4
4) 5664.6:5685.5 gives 8.99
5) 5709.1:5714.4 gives 8.02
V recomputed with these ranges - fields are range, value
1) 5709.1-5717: 7.42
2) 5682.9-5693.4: 7.48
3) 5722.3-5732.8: 7.77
